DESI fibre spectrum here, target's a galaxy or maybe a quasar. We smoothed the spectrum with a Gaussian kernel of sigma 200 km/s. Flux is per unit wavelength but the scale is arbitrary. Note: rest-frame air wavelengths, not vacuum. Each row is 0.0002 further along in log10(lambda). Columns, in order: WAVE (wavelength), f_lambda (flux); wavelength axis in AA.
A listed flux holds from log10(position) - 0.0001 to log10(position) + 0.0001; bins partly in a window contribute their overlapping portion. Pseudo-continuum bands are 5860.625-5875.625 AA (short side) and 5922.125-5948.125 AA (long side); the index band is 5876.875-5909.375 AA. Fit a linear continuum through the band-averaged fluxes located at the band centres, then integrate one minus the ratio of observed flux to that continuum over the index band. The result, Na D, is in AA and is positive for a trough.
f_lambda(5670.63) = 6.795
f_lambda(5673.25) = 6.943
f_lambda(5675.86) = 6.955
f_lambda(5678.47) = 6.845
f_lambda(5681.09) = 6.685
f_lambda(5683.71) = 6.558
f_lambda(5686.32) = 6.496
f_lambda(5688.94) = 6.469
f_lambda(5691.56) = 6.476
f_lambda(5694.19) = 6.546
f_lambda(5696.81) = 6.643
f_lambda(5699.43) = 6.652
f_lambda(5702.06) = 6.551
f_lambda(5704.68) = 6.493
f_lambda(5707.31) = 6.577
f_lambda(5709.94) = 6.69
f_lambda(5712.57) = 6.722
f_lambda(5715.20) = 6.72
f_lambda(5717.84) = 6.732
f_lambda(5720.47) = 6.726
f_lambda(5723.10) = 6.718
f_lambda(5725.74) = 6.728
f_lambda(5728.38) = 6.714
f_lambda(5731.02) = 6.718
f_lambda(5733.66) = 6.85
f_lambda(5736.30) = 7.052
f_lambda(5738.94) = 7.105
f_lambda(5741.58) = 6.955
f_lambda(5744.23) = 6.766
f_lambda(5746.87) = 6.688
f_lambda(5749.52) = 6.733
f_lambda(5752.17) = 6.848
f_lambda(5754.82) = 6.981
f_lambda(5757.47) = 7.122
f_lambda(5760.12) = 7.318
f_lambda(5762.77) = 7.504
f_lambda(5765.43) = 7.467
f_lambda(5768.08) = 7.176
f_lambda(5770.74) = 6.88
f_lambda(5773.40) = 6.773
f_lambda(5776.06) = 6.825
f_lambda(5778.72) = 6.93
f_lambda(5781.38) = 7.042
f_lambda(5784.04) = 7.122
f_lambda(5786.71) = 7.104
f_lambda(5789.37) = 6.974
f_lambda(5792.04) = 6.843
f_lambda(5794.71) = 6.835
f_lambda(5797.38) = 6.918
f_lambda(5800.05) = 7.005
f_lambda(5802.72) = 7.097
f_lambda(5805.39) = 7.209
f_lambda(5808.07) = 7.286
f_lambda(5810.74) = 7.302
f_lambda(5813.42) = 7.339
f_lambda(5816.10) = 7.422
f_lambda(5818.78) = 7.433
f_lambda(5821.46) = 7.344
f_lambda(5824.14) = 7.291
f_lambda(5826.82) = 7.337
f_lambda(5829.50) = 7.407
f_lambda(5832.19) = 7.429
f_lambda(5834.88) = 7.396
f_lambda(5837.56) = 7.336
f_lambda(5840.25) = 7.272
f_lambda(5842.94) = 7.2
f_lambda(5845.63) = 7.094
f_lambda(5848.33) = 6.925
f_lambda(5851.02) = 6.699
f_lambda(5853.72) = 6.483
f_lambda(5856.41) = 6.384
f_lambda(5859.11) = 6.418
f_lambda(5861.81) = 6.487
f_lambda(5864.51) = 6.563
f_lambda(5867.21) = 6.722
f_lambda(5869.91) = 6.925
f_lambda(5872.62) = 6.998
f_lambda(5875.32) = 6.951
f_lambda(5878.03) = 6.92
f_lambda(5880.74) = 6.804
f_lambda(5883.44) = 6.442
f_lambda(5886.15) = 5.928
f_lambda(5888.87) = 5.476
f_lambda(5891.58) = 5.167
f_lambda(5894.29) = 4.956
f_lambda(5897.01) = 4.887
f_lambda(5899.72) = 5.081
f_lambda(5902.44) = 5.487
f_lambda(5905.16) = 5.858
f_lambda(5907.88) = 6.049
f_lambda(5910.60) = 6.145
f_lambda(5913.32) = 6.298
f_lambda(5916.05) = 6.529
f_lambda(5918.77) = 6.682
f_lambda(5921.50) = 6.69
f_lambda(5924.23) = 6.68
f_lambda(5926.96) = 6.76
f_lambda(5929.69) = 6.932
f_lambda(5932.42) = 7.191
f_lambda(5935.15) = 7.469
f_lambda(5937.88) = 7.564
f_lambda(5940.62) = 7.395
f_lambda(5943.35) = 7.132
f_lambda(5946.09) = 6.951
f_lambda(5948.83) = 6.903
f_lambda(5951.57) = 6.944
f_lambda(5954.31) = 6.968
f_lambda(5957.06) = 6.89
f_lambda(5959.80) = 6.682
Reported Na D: 5.4 AA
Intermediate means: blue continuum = 6.77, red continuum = 7.1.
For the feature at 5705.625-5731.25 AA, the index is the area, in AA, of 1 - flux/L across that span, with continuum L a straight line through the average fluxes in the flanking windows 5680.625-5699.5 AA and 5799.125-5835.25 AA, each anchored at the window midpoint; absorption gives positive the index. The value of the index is 0.1 AA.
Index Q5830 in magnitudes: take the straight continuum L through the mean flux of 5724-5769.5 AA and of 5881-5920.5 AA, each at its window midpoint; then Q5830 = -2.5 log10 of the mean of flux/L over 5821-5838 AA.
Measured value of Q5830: -0.16 mag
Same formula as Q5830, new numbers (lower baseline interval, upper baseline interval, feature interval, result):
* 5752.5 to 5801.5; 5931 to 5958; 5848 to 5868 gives 0.08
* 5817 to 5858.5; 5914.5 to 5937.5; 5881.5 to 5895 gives 0.23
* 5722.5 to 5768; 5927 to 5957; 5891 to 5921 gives 0.22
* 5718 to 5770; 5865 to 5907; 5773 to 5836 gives -0.09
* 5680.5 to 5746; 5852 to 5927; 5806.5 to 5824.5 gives -0.14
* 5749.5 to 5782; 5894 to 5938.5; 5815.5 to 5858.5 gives -0.07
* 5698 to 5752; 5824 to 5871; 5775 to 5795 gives -0.02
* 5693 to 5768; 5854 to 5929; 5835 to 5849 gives -0.12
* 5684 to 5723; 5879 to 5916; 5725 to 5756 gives -0.06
